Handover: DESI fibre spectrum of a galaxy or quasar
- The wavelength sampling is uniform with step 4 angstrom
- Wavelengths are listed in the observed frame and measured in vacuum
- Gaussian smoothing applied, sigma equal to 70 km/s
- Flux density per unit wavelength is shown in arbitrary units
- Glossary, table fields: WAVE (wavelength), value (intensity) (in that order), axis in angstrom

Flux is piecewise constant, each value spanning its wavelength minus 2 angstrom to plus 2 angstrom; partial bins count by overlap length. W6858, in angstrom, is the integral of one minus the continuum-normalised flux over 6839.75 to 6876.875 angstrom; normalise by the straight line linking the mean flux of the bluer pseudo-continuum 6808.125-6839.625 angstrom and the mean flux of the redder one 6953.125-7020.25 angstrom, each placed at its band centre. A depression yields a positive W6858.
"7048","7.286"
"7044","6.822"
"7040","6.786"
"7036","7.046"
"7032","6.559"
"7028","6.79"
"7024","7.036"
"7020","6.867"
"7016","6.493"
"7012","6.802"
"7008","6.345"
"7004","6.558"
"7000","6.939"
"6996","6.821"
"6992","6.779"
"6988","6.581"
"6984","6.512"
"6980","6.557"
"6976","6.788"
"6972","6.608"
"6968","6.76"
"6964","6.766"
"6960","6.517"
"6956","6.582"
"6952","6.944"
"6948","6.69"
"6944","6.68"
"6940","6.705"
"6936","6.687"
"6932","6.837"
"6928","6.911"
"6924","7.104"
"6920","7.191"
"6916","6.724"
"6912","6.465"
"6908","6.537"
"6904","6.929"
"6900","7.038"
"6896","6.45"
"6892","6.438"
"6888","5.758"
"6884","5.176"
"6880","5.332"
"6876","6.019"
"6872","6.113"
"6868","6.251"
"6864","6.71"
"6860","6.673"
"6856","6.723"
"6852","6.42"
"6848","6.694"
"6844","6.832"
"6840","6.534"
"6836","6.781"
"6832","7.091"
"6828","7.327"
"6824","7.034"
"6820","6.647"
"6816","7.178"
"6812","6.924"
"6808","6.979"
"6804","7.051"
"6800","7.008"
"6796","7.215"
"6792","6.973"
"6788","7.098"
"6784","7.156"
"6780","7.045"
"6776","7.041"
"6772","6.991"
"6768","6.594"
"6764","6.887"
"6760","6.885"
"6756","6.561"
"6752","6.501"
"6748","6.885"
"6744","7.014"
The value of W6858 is 2.1 angstrom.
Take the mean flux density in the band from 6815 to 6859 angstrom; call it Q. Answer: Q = 6.83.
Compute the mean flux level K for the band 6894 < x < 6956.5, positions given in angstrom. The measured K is 6.78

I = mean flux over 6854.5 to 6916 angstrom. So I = 6.32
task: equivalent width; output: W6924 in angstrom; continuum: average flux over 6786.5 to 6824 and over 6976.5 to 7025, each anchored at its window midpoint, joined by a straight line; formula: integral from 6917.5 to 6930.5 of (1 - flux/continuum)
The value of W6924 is -0.4 angstrom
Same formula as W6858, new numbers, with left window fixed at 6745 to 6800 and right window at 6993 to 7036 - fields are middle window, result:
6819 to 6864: 0.46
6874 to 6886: 2.33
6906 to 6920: 0.31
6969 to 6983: 0.24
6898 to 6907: -0.15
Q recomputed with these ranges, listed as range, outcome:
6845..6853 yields 6.61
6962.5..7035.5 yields 6.7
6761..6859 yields 6.92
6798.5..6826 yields 6.97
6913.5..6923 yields 6.95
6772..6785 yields 7.06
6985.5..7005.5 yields 6.73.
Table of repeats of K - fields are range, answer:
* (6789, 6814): 7.03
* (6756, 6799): 6.97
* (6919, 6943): 6.88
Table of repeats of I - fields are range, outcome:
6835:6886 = 6.32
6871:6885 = 5.66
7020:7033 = 6.82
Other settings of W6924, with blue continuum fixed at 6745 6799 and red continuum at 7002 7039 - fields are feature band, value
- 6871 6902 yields 3.6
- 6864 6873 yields 0.7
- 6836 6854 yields 0.6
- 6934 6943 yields 0.1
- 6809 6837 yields -0.5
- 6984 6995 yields 0.1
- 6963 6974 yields 0.1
